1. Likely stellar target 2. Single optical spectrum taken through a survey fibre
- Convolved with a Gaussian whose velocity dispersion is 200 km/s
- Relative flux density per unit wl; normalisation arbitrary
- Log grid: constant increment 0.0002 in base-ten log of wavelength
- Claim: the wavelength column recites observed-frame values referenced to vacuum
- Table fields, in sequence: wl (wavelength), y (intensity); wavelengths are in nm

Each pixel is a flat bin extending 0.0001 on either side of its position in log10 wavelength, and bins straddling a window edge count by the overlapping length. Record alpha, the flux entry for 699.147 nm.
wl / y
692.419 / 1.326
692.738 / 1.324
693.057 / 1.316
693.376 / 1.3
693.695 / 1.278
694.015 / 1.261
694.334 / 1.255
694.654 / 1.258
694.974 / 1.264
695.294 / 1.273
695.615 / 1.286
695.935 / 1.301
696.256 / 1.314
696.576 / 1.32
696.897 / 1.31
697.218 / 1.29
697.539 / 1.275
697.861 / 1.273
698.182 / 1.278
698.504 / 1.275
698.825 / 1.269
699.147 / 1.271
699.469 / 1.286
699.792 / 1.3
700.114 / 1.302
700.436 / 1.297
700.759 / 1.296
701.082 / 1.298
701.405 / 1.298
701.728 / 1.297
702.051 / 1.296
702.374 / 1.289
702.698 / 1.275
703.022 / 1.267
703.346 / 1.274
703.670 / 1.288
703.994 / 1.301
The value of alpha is 1.271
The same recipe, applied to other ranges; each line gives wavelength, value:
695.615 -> 1.286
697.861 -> 1.273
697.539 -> 1.275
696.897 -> 1.31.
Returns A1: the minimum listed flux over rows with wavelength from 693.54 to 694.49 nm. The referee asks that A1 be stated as 1.255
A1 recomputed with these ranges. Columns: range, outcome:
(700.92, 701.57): 1.298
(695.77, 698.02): 1.273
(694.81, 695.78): 1.264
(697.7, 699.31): 1.269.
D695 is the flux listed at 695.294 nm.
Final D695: 1.273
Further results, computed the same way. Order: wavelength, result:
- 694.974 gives 1.264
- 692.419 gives 1.326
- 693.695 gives 1.278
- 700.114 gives 1.302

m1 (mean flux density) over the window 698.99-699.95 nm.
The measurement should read 1.28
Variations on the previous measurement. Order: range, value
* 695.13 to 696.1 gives 1.29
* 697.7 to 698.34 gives 1.28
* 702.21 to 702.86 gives 1.28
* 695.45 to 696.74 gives 1.3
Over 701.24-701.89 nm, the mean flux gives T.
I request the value 1.3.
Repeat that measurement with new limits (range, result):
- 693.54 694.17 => 1.27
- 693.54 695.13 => 1.26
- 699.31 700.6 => 1.3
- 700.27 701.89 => 1.3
